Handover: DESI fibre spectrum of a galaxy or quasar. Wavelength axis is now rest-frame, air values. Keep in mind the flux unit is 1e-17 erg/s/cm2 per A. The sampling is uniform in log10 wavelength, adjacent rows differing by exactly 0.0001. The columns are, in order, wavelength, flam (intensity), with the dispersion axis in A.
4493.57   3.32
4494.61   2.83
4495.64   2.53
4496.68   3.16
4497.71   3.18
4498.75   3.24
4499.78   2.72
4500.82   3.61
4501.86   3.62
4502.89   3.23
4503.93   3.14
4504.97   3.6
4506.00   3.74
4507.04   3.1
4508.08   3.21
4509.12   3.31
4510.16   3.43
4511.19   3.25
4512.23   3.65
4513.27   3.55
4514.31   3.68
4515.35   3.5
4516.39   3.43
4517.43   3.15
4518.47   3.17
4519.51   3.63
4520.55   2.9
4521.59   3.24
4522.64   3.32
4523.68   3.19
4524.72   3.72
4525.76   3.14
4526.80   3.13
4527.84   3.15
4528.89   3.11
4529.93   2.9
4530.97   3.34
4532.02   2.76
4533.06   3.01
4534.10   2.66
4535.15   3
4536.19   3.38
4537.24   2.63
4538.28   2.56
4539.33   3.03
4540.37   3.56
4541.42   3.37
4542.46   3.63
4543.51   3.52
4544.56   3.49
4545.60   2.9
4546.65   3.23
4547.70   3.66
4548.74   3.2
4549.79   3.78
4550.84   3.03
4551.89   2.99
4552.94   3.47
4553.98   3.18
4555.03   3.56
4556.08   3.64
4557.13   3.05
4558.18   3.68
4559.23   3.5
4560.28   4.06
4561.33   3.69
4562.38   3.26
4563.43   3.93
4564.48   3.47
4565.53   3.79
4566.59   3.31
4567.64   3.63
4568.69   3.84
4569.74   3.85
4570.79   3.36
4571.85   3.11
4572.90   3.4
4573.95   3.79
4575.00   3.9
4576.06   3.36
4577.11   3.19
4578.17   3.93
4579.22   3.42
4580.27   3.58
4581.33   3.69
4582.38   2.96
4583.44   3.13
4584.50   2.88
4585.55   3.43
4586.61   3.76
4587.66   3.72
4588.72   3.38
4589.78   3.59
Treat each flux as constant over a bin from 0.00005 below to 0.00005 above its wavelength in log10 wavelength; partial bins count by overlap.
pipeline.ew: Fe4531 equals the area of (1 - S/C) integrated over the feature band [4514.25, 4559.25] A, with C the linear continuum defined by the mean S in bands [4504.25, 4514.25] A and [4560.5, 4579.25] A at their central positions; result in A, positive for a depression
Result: 3.3 A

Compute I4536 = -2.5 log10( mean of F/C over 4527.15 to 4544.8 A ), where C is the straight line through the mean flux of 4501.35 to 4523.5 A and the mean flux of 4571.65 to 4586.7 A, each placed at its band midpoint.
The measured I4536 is 0.09 mag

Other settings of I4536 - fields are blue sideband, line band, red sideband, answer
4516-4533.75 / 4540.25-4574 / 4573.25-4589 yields -0.04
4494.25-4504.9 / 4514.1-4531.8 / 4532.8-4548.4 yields -0.03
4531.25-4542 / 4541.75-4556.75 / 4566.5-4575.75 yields -0.05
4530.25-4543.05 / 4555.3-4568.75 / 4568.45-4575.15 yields -0.05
